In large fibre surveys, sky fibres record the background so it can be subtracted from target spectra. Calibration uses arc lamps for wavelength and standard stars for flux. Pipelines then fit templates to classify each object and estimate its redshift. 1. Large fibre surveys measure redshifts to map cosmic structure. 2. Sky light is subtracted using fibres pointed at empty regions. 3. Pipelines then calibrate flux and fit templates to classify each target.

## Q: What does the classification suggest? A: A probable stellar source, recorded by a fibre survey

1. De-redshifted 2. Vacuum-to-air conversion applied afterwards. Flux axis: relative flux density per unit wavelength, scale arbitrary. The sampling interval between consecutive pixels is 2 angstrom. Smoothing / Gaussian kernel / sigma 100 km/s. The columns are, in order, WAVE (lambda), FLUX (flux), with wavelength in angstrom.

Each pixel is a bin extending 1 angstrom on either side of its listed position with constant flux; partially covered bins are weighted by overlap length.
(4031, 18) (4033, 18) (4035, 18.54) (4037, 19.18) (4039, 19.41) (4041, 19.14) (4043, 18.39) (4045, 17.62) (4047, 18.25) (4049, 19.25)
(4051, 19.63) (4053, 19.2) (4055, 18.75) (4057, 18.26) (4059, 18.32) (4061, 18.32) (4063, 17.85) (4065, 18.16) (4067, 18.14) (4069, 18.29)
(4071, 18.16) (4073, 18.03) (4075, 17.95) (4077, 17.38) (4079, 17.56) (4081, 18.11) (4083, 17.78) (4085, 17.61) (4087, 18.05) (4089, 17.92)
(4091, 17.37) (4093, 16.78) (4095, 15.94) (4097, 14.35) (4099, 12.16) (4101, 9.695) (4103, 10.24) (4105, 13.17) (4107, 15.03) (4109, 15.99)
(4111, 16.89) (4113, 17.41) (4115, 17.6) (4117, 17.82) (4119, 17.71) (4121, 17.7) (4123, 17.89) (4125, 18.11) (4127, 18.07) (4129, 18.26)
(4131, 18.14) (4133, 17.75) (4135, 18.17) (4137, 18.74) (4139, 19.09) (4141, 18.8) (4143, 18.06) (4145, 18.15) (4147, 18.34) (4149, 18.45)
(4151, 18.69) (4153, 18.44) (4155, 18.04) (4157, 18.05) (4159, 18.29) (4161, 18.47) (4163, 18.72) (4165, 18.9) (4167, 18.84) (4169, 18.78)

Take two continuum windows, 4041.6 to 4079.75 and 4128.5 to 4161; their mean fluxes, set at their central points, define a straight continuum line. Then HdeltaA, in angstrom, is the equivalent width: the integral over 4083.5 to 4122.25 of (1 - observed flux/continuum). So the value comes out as 5.3 angstrom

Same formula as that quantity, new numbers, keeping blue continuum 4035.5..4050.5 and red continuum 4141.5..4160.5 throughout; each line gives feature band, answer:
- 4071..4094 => 1.1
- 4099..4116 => 3.8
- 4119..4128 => 0.2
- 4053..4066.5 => 0.3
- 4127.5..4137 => 0.1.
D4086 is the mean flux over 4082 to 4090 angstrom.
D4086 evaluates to 17.8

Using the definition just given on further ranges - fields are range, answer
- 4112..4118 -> 17.6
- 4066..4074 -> 18.2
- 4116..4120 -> 17.8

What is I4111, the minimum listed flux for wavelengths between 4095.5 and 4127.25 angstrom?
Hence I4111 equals 9.695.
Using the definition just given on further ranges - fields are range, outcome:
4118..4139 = 17.7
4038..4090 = 17.38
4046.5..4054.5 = 18.25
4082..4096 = 15.94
